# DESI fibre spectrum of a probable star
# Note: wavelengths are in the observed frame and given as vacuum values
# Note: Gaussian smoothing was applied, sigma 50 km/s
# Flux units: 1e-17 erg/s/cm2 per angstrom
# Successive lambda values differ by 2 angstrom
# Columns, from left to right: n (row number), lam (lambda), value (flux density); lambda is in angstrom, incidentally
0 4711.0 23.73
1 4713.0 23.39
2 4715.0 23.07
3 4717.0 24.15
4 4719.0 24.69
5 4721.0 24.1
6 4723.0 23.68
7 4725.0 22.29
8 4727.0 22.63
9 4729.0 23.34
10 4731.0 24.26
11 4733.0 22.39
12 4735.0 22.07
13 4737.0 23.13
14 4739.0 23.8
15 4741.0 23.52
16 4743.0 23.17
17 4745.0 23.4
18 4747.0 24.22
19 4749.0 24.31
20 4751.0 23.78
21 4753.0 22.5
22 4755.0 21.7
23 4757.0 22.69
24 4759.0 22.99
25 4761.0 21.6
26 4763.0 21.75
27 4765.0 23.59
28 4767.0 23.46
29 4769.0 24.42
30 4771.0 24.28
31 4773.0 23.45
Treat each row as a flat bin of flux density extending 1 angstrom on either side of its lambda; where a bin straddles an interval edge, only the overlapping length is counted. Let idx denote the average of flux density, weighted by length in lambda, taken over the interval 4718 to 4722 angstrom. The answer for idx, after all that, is 24.4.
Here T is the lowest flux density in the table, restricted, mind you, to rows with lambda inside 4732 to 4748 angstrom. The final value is 22.07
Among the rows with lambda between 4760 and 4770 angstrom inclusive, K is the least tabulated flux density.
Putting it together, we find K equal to 21.6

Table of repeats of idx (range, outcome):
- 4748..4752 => 24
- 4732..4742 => 23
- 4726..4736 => 22.9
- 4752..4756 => 22.1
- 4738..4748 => 23.6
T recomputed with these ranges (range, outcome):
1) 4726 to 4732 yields 22.63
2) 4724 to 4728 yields 22.29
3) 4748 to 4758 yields 21.7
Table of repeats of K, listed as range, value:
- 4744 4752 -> 23.4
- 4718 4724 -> 23.68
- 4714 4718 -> 23.07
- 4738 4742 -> 23.52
